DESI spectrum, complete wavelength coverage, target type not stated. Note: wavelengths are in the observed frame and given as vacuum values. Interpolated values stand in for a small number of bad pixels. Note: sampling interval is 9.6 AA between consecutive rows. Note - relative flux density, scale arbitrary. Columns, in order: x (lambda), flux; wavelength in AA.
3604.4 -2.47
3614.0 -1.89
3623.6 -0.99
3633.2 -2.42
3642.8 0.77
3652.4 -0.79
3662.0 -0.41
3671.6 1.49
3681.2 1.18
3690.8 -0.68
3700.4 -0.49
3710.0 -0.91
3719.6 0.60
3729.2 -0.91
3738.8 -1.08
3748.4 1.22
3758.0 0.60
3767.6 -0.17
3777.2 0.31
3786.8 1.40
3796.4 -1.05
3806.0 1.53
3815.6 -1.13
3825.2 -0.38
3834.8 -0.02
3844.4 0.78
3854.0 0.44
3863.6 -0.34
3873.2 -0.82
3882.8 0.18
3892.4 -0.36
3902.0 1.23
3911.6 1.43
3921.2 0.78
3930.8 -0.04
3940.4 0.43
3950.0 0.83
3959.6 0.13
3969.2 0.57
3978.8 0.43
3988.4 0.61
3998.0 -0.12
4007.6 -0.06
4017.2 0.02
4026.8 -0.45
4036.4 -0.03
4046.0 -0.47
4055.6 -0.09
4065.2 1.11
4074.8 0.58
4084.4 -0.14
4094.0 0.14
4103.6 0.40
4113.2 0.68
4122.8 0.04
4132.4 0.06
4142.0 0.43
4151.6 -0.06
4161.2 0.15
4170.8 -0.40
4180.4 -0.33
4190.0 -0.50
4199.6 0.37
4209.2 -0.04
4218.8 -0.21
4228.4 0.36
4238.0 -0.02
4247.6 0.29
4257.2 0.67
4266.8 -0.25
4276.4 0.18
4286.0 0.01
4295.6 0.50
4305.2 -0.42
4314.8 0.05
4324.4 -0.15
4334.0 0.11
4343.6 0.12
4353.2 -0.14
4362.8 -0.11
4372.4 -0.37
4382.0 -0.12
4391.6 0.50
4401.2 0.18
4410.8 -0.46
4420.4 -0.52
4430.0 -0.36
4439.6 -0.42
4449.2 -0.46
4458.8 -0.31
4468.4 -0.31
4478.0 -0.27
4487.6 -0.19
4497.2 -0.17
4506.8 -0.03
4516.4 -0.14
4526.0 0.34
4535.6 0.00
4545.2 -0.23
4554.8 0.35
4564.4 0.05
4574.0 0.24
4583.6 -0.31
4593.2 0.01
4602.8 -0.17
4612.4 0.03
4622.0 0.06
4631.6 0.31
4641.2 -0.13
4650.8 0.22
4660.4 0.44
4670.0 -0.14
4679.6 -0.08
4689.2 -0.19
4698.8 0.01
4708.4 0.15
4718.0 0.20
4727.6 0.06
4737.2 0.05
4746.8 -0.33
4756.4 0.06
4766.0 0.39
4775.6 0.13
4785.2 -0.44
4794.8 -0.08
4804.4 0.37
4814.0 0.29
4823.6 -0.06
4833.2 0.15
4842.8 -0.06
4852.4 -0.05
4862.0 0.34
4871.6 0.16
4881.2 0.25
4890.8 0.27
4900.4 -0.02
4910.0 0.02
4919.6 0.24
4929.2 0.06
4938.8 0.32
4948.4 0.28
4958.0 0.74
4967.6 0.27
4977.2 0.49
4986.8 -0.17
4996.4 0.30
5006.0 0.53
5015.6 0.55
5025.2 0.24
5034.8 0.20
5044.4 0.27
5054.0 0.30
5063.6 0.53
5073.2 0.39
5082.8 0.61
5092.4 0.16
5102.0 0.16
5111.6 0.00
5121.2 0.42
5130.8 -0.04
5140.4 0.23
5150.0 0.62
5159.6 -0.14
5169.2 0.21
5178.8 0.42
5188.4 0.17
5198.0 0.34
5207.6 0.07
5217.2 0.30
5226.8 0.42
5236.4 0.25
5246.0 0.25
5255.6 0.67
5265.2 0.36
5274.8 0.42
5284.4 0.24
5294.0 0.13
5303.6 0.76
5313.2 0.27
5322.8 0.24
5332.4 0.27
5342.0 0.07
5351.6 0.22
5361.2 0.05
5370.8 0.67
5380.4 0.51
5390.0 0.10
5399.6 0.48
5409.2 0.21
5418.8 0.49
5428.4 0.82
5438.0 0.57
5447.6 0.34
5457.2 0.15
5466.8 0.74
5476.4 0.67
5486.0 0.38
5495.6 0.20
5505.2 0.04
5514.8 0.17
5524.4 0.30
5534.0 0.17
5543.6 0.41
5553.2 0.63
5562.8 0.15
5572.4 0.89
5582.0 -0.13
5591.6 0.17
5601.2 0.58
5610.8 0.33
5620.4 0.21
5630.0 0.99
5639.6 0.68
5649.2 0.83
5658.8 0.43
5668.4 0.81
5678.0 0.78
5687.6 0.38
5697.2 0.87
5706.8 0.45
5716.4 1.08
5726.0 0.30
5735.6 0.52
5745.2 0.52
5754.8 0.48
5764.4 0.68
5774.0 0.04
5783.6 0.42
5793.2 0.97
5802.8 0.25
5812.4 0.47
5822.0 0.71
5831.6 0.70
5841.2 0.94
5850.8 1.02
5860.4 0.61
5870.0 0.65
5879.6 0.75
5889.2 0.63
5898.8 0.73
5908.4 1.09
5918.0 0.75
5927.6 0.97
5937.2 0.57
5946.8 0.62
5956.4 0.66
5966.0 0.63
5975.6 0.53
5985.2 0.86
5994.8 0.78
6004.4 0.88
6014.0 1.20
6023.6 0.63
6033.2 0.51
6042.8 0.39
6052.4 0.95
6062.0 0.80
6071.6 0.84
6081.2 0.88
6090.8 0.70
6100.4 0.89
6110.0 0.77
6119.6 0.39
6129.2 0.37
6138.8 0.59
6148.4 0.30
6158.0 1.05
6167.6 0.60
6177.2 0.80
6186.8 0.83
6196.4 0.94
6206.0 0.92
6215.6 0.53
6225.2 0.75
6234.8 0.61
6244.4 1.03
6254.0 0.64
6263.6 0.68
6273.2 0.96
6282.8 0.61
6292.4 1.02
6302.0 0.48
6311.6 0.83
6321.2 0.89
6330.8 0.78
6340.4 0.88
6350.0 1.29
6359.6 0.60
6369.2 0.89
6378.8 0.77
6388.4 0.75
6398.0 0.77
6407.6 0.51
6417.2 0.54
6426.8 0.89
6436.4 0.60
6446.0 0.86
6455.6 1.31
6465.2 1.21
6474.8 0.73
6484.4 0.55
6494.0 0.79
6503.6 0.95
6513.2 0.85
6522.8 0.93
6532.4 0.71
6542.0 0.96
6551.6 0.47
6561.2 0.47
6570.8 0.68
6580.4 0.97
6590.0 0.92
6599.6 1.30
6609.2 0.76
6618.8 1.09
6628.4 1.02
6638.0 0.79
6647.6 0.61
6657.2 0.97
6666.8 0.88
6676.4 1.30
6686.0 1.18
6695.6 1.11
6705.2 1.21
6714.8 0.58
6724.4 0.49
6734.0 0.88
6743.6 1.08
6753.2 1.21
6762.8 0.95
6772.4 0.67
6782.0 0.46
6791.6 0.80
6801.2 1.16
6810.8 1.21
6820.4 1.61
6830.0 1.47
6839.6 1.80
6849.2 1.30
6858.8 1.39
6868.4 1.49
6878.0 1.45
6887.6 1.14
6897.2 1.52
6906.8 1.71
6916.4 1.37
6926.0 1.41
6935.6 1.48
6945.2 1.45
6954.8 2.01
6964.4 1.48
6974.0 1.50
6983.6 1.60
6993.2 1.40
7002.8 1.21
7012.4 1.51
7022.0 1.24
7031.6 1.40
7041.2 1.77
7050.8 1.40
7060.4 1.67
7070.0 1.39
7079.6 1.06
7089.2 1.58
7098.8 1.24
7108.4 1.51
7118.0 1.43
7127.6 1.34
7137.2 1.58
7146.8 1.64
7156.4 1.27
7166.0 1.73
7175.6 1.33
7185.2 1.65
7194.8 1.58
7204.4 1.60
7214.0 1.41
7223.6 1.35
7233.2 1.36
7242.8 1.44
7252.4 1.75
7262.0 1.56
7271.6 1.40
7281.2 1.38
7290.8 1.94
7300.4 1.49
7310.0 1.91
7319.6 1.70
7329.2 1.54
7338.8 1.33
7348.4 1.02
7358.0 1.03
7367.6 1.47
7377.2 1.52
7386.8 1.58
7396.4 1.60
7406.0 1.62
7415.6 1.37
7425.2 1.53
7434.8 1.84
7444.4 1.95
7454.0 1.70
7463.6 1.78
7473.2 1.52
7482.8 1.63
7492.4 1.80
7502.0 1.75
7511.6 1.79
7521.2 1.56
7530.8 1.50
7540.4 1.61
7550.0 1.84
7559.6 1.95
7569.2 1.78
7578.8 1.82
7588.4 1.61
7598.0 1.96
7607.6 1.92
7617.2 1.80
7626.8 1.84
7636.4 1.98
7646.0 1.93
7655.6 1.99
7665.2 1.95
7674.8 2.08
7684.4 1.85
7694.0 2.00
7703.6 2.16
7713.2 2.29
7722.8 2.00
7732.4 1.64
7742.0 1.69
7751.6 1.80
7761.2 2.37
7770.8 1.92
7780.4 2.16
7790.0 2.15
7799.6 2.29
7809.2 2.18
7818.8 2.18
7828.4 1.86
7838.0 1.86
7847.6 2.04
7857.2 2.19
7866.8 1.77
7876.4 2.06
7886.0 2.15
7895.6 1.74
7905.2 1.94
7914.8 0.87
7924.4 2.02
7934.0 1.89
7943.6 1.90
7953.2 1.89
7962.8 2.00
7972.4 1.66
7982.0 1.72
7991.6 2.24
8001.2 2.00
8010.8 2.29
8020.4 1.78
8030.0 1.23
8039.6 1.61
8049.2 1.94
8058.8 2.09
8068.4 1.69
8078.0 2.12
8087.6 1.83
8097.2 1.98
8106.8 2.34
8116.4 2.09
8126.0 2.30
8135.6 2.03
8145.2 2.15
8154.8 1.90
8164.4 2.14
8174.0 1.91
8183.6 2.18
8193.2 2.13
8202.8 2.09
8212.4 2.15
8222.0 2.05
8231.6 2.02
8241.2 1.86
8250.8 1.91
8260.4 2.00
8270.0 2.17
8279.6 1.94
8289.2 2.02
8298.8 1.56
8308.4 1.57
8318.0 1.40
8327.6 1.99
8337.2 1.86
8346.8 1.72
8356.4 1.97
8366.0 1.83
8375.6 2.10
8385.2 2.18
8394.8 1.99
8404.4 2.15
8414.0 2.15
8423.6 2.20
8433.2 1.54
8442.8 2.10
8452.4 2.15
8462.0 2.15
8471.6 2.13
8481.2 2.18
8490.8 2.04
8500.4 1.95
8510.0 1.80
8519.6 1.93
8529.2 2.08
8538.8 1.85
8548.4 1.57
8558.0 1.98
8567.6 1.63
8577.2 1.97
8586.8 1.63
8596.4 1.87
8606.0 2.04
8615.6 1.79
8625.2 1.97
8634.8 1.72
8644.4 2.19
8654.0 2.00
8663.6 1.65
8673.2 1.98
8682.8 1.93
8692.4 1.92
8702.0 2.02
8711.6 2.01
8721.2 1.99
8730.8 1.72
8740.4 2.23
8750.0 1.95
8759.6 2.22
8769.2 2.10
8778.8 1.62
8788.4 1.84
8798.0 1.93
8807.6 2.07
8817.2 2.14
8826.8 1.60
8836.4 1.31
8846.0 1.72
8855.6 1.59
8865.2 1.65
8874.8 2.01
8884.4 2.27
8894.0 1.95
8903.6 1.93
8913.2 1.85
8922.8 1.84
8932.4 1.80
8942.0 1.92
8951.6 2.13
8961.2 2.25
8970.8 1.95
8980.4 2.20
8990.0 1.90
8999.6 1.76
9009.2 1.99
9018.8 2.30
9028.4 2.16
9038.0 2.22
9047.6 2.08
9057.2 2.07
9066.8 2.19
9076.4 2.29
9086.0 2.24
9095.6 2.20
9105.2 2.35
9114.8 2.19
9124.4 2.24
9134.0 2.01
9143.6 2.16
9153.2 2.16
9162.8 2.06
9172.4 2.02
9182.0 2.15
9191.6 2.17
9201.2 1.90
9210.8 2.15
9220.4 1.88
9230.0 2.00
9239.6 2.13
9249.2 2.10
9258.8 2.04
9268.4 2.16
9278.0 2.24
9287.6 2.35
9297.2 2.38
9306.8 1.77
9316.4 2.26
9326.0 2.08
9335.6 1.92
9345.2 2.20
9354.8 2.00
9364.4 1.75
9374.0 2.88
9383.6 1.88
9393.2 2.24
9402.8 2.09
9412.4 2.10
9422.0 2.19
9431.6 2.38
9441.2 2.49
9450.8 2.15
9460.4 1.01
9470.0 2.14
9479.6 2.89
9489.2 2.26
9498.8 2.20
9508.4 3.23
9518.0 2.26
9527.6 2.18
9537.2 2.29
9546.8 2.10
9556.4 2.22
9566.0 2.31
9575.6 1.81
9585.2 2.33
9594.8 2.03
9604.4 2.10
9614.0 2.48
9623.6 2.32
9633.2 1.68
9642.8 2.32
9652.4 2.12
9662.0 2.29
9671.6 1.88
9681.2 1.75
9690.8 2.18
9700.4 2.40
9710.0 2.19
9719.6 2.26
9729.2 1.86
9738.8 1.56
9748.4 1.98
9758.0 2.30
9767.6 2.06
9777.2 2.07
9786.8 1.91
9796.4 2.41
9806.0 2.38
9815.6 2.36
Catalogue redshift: 0.71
